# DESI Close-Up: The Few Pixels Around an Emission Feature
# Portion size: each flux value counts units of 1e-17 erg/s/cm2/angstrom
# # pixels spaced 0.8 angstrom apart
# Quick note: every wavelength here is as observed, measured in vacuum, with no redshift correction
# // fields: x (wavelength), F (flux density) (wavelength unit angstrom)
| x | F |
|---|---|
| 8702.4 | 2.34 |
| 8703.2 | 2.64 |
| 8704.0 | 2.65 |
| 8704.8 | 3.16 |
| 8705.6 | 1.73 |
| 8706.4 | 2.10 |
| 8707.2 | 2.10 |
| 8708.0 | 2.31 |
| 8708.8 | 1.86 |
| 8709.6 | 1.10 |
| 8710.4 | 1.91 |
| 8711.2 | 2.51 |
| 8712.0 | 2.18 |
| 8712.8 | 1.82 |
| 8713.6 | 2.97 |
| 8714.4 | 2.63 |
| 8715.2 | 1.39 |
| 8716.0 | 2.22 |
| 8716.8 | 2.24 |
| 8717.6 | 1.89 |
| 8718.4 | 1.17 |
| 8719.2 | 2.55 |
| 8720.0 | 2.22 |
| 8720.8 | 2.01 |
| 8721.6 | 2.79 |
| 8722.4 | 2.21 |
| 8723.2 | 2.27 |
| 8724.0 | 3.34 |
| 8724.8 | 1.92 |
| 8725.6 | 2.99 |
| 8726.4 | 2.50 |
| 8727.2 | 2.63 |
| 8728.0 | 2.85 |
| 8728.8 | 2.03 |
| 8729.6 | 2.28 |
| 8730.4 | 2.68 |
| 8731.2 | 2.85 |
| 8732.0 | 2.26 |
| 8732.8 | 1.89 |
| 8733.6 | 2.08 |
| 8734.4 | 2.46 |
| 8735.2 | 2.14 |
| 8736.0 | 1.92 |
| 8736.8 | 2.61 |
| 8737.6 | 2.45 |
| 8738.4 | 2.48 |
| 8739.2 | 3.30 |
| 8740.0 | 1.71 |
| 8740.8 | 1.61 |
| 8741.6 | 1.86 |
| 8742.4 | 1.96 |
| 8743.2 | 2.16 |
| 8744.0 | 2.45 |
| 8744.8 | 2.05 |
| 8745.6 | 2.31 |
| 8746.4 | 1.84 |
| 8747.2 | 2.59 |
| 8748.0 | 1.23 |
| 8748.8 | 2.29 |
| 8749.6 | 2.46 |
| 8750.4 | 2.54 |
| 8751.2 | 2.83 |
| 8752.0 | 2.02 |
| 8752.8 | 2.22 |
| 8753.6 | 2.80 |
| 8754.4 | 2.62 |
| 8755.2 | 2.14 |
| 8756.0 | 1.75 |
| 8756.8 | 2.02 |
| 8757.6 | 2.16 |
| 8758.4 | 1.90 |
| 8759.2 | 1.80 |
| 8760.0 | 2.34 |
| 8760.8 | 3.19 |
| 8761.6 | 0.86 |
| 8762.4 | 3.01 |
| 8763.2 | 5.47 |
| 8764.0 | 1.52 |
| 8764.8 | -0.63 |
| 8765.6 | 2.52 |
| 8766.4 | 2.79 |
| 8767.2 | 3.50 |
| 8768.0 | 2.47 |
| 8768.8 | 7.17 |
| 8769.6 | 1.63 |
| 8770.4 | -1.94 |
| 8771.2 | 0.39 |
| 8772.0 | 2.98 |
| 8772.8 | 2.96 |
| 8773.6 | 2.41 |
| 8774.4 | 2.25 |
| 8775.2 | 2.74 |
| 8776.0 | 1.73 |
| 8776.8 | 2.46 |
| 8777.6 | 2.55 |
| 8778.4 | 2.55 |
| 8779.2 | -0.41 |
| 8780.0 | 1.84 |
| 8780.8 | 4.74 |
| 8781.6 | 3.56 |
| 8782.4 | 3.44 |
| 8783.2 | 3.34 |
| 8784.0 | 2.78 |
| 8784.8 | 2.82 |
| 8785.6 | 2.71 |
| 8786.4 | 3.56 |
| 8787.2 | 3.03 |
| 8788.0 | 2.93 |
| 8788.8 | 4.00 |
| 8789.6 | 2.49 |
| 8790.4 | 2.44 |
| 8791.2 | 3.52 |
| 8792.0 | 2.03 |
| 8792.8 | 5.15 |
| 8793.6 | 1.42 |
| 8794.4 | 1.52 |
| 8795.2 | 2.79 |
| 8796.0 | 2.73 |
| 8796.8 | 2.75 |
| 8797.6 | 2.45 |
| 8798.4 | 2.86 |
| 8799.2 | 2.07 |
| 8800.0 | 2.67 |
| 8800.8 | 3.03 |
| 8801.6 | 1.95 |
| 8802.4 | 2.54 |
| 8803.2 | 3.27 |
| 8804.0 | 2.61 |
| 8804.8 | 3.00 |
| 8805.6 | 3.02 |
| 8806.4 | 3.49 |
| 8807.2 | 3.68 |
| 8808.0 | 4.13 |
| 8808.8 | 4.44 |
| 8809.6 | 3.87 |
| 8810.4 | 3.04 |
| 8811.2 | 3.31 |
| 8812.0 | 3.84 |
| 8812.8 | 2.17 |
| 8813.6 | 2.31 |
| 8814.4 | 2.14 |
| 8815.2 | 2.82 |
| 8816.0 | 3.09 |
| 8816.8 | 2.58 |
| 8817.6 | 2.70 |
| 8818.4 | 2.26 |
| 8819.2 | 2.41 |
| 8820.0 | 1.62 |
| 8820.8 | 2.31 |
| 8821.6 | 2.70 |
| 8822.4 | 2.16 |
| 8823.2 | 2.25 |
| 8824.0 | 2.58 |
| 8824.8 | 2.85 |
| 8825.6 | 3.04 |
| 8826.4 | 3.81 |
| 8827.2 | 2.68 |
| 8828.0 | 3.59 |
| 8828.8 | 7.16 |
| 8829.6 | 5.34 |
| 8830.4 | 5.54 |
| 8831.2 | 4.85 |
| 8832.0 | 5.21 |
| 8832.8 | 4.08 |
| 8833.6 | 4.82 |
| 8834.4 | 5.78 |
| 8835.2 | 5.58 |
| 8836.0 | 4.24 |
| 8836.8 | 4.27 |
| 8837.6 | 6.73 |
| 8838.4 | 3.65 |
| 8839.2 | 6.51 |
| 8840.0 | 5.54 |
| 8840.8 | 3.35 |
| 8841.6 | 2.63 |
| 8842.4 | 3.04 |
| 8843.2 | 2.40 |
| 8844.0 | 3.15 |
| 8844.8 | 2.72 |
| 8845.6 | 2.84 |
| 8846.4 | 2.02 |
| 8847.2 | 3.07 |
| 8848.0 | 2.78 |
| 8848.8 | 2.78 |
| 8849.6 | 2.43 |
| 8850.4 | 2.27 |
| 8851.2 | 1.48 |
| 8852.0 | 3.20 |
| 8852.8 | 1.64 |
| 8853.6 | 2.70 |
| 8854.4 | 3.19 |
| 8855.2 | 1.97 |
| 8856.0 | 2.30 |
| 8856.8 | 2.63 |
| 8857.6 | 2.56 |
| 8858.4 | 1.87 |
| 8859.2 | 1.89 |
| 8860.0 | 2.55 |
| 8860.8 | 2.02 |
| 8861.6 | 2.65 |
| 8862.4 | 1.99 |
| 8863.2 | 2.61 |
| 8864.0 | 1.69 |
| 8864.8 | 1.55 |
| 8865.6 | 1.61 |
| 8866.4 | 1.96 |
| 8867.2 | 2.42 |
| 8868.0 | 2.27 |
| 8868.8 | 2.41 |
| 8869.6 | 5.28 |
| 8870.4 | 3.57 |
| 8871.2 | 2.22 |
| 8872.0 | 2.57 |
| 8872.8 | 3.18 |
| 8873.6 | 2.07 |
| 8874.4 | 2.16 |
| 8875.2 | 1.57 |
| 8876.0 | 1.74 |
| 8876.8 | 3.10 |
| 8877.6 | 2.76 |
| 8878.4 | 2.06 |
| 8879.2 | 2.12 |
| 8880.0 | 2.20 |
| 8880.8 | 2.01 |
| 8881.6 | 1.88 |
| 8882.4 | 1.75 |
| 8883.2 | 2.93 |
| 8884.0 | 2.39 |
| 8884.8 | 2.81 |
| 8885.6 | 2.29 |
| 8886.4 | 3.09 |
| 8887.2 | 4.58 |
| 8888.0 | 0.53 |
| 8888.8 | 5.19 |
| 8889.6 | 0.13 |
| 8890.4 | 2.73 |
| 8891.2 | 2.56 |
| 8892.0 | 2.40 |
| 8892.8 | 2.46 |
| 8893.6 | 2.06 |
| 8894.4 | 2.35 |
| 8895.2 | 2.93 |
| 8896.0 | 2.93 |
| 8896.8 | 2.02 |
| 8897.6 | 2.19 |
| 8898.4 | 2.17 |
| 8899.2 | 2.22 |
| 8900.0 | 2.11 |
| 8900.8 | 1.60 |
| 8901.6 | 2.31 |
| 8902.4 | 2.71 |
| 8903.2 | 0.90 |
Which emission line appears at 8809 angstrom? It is Halpha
